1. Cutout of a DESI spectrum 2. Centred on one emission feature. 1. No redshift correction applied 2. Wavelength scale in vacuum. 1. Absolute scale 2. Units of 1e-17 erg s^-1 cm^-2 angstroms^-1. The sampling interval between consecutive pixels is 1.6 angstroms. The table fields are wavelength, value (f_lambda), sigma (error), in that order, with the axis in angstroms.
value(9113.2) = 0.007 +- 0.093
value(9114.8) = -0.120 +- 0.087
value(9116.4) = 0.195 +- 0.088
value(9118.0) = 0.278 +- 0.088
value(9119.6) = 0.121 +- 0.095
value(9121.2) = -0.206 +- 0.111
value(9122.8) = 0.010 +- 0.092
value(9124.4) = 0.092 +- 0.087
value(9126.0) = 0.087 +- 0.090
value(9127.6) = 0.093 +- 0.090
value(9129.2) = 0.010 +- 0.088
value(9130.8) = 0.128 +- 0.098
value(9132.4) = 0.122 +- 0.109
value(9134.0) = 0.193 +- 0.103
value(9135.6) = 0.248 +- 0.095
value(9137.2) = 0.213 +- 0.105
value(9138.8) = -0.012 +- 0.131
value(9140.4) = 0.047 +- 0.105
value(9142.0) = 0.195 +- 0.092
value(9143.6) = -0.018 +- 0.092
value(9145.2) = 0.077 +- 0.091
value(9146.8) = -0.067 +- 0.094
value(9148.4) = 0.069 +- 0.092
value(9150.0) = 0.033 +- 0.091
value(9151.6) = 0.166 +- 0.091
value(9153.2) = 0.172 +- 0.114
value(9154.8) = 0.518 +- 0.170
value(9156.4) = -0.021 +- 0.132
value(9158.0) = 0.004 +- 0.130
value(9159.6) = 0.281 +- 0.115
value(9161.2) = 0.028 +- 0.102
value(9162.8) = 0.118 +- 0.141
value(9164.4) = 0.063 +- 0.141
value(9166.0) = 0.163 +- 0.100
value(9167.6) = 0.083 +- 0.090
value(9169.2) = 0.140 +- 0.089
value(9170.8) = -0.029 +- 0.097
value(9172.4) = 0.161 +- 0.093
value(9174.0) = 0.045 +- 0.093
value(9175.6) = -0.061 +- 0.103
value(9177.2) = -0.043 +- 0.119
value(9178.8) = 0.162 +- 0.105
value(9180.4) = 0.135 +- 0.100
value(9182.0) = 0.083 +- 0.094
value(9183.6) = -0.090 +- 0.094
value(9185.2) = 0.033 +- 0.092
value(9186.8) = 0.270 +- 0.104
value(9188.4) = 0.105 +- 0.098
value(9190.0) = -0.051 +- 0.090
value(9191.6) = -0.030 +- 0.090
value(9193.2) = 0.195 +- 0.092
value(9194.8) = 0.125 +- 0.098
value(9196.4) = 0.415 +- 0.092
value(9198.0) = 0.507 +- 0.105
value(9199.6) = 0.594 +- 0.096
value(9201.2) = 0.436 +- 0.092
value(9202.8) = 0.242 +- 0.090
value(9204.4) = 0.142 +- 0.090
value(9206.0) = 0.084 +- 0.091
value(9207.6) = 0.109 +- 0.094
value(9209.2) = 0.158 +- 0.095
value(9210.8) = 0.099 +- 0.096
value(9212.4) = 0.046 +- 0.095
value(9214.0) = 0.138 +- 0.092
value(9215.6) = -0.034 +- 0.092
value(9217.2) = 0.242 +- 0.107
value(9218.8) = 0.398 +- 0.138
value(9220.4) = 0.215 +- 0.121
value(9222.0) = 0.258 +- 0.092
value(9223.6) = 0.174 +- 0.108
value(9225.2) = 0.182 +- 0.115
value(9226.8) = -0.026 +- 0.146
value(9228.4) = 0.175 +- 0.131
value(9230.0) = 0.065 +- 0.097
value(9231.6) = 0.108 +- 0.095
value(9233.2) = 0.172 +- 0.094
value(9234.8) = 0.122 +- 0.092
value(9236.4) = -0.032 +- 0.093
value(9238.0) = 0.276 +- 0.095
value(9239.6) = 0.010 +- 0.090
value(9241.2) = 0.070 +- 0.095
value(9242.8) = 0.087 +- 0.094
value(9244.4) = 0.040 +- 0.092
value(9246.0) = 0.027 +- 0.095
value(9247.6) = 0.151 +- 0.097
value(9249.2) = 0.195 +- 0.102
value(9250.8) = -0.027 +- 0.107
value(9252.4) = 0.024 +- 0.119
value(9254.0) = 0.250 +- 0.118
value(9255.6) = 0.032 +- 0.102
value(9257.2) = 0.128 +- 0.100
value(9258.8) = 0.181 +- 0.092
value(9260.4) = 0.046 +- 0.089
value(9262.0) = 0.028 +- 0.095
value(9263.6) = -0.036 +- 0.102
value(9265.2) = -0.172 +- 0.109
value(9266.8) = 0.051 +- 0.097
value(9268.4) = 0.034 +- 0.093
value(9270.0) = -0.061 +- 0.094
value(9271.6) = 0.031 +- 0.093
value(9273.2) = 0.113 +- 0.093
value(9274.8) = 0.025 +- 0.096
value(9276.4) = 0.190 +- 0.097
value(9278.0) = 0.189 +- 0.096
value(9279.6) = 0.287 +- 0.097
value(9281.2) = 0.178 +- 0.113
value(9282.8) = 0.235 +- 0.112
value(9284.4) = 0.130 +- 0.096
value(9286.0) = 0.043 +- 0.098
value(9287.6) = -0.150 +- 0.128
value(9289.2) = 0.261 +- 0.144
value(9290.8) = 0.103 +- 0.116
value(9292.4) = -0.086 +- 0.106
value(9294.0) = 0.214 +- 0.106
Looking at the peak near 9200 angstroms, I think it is H-beta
